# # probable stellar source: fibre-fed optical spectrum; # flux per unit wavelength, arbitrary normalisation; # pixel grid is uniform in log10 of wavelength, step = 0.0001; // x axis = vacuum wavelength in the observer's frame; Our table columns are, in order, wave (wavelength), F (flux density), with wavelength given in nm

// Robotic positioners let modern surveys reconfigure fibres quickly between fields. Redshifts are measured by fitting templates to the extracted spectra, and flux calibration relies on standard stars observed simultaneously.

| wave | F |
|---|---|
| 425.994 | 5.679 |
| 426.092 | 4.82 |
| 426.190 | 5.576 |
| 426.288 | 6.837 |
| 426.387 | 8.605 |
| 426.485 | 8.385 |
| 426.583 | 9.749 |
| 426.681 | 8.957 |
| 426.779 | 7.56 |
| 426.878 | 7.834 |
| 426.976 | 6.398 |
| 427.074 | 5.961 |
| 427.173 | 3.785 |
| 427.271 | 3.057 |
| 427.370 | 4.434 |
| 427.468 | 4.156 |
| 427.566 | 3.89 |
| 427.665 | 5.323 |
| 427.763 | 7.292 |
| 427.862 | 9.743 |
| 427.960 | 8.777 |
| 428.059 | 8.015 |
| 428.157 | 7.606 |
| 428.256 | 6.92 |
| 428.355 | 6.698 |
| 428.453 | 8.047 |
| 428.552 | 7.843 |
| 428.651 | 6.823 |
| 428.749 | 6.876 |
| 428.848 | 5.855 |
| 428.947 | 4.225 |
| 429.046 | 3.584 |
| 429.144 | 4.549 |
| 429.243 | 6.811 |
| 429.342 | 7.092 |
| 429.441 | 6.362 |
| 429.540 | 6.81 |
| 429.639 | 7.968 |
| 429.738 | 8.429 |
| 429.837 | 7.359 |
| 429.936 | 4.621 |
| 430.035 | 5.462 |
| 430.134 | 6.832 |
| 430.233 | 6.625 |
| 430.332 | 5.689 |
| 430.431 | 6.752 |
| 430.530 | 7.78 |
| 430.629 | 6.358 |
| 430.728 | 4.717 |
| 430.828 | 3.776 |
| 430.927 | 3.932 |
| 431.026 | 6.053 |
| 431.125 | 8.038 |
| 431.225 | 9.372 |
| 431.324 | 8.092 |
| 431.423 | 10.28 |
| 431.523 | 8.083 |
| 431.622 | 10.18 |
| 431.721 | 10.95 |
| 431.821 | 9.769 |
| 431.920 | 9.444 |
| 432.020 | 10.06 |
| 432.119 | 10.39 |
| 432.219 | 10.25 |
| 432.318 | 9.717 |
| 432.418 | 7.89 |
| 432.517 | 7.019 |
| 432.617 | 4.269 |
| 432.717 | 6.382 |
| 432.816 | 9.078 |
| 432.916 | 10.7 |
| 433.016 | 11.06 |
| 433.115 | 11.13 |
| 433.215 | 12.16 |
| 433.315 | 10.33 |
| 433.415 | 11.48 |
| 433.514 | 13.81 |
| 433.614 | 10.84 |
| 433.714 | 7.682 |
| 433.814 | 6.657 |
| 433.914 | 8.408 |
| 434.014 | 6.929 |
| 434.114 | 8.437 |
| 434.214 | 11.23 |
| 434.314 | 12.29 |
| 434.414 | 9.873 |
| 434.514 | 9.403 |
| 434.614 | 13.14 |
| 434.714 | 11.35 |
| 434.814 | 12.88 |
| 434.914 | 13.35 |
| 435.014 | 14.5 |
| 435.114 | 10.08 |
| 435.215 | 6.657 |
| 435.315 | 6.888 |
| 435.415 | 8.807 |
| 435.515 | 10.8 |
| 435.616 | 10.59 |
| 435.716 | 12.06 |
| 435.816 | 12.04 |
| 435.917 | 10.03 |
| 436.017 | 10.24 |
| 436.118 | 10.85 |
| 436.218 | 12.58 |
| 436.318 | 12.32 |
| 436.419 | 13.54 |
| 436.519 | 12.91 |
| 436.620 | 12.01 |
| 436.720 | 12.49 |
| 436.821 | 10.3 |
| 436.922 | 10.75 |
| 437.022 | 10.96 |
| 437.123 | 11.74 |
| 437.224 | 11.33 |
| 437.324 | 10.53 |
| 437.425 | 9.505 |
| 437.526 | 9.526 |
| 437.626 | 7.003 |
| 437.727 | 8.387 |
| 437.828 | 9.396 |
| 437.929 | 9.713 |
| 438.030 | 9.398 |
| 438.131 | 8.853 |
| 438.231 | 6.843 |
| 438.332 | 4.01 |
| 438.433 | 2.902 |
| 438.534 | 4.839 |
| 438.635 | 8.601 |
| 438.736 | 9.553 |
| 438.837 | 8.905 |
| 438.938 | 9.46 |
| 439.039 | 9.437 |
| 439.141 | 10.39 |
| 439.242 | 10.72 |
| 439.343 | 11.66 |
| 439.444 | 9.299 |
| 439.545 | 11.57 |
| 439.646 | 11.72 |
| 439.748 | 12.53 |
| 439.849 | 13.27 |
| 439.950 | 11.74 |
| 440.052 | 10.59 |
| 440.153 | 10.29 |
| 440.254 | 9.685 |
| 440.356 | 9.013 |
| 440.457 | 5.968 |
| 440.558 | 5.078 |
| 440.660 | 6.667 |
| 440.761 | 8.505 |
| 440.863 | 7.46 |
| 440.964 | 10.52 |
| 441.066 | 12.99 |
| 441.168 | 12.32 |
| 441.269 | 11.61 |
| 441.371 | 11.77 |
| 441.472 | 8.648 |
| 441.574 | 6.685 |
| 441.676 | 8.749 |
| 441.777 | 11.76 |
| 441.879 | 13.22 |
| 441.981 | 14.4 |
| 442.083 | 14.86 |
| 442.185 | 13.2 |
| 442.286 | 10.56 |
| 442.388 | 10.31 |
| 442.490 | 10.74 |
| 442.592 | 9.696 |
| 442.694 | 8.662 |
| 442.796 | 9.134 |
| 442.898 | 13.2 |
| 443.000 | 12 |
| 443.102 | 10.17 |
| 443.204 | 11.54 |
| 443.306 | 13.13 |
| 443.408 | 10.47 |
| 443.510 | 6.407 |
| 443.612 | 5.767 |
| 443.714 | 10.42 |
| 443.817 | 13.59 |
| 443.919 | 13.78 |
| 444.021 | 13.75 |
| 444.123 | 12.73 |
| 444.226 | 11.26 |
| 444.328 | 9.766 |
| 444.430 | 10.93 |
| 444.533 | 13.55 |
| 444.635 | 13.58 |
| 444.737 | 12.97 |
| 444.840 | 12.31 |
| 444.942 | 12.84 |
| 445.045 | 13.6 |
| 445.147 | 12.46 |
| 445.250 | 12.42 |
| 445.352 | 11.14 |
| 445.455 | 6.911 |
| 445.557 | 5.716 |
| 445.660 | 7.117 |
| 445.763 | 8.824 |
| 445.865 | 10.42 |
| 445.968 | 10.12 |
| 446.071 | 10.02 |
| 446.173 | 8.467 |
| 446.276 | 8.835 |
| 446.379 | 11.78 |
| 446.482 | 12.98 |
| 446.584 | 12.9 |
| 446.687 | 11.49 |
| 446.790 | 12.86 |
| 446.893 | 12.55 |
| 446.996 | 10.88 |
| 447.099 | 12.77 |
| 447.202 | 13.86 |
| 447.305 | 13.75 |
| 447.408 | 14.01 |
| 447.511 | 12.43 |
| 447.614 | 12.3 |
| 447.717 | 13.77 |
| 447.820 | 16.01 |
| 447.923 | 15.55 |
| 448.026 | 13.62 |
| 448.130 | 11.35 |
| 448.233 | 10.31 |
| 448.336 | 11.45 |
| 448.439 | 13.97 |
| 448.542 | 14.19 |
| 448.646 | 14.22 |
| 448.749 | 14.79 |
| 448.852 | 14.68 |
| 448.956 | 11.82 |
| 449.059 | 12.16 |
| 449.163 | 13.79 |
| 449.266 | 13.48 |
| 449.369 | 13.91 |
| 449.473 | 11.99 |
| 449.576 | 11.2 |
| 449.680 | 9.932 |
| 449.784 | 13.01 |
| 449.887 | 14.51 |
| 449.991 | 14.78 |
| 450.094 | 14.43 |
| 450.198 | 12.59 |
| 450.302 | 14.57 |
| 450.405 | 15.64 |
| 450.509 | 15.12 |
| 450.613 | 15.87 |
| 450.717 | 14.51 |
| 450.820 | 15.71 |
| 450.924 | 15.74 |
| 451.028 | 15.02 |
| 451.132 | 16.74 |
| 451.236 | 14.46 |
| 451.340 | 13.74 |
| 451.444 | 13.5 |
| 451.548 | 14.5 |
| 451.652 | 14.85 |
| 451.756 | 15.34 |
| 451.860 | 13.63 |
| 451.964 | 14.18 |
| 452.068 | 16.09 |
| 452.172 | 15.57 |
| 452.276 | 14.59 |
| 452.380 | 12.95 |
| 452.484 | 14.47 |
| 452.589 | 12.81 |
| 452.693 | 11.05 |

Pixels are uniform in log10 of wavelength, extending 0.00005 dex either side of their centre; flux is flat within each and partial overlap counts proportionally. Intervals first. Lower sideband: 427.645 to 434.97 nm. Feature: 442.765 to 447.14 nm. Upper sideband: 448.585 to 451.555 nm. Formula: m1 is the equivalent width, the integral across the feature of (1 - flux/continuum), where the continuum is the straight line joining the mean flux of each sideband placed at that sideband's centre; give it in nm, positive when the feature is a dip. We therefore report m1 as 0.46 nm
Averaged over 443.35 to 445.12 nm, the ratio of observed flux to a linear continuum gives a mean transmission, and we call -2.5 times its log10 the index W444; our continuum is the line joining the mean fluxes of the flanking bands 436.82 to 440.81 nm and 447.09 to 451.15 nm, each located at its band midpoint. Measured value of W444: 0.00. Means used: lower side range 9.25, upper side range 13.7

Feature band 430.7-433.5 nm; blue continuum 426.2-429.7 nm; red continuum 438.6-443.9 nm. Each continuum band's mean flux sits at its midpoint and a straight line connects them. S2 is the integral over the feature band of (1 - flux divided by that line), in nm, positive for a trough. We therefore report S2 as -0.35 nm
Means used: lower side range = 6.64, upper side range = 10.4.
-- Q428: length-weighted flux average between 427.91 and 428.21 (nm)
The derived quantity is 8.13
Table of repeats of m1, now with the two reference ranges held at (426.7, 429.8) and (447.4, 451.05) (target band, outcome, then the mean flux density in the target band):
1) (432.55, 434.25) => -0.25 nm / 9.4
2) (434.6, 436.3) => -0.39 nm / 11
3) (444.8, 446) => 0.20 nm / 10.3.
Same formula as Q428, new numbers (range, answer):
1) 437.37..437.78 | 8.63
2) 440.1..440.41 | 9.64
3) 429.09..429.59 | 6.3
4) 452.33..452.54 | 13.7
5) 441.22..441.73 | 9.51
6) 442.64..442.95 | 10.3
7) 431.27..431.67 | 9.17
